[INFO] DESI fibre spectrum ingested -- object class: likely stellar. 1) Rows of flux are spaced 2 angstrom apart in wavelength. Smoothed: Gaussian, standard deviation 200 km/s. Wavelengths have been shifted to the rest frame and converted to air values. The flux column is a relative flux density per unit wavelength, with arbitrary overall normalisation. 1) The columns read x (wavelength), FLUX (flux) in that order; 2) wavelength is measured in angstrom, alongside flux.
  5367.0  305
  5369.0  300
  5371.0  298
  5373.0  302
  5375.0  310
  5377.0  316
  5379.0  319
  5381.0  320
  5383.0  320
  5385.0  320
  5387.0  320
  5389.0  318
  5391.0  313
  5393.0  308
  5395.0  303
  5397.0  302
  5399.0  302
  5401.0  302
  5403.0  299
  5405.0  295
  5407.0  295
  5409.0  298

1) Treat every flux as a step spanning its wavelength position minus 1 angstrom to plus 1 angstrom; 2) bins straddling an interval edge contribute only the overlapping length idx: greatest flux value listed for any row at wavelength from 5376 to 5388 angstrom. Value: 320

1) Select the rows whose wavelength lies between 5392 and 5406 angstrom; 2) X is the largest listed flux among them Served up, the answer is 308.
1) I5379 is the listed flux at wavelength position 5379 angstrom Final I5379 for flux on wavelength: 319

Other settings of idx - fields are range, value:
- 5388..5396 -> 318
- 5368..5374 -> 302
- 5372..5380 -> 319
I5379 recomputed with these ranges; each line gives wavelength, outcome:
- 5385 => 320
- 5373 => 302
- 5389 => 318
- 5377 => 316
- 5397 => 302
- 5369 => 300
